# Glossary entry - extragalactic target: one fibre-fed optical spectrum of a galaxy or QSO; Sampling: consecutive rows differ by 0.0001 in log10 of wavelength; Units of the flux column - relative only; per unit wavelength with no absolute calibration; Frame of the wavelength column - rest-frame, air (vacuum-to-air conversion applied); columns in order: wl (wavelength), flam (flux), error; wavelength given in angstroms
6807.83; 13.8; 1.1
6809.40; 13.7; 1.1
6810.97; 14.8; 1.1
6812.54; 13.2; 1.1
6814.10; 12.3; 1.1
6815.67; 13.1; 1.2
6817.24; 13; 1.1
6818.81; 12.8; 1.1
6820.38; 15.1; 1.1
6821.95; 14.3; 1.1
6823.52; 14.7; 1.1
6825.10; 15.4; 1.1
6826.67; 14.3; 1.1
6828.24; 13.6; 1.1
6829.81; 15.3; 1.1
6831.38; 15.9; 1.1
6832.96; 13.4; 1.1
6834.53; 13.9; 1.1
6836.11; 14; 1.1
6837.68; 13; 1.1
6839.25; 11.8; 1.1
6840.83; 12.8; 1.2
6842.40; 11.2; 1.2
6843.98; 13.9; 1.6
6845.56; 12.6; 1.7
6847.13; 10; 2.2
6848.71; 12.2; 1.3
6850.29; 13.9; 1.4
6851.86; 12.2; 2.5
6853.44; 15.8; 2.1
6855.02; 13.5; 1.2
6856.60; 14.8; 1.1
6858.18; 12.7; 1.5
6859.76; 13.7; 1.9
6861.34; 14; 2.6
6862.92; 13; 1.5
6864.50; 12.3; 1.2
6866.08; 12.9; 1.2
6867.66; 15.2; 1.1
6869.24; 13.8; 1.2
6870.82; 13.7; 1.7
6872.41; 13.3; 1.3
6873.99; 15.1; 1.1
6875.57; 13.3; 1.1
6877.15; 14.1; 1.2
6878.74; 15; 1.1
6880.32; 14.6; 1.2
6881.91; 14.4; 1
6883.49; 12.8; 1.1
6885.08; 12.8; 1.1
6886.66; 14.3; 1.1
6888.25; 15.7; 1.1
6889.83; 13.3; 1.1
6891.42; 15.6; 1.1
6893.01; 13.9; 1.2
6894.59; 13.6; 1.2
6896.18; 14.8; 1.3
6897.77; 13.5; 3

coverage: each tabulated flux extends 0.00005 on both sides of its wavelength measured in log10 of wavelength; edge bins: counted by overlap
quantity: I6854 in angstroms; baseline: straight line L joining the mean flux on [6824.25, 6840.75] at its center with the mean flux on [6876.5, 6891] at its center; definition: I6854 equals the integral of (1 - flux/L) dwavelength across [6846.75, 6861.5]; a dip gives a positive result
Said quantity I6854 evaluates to 0.8 angstroms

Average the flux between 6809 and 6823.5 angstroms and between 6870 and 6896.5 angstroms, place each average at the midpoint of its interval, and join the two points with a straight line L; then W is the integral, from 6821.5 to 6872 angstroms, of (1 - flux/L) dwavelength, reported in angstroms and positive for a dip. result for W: 1.14 angstroms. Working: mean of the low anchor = 13.7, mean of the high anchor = 14.1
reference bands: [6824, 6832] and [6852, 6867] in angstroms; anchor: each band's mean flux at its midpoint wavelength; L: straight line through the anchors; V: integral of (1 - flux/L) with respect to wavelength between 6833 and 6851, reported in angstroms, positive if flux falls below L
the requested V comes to 2.0 angstroms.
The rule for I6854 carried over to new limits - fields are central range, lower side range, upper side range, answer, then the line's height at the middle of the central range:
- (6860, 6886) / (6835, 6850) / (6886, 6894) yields 0.0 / 13.8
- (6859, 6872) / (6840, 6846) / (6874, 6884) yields 0.0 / 13.6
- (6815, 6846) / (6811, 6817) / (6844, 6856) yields -1.6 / 13.1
